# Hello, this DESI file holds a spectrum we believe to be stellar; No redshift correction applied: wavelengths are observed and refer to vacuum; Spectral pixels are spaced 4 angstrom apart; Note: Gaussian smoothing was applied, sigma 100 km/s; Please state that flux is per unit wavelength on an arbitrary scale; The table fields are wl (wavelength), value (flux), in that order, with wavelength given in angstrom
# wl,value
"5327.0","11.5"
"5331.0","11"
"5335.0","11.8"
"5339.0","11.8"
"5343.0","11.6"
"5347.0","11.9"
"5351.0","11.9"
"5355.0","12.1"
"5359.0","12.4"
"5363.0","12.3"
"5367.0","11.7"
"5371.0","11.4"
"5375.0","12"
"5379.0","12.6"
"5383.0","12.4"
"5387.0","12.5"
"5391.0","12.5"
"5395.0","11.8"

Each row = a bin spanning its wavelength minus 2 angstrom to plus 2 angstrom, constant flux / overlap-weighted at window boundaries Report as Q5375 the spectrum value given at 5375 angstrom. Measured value 12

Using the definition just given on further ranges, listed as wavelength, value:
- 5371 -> 11.4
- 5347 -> 11.9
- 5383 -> 12.4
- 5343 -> 11.6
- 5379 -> 12.6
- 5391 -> 12.5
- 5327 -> 11.5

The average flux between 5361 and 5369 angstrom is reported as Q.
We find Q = 12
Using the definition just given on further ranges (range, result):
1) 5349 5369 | 12.1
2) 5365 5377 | 11.7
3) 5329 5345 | 11.6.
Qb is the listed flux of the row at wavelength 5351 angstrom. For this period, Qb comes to 11.9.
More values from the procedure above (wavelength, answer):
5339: 11.8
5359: 12.4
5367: 11.7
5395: 11.8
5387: 12.5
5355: 12.1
